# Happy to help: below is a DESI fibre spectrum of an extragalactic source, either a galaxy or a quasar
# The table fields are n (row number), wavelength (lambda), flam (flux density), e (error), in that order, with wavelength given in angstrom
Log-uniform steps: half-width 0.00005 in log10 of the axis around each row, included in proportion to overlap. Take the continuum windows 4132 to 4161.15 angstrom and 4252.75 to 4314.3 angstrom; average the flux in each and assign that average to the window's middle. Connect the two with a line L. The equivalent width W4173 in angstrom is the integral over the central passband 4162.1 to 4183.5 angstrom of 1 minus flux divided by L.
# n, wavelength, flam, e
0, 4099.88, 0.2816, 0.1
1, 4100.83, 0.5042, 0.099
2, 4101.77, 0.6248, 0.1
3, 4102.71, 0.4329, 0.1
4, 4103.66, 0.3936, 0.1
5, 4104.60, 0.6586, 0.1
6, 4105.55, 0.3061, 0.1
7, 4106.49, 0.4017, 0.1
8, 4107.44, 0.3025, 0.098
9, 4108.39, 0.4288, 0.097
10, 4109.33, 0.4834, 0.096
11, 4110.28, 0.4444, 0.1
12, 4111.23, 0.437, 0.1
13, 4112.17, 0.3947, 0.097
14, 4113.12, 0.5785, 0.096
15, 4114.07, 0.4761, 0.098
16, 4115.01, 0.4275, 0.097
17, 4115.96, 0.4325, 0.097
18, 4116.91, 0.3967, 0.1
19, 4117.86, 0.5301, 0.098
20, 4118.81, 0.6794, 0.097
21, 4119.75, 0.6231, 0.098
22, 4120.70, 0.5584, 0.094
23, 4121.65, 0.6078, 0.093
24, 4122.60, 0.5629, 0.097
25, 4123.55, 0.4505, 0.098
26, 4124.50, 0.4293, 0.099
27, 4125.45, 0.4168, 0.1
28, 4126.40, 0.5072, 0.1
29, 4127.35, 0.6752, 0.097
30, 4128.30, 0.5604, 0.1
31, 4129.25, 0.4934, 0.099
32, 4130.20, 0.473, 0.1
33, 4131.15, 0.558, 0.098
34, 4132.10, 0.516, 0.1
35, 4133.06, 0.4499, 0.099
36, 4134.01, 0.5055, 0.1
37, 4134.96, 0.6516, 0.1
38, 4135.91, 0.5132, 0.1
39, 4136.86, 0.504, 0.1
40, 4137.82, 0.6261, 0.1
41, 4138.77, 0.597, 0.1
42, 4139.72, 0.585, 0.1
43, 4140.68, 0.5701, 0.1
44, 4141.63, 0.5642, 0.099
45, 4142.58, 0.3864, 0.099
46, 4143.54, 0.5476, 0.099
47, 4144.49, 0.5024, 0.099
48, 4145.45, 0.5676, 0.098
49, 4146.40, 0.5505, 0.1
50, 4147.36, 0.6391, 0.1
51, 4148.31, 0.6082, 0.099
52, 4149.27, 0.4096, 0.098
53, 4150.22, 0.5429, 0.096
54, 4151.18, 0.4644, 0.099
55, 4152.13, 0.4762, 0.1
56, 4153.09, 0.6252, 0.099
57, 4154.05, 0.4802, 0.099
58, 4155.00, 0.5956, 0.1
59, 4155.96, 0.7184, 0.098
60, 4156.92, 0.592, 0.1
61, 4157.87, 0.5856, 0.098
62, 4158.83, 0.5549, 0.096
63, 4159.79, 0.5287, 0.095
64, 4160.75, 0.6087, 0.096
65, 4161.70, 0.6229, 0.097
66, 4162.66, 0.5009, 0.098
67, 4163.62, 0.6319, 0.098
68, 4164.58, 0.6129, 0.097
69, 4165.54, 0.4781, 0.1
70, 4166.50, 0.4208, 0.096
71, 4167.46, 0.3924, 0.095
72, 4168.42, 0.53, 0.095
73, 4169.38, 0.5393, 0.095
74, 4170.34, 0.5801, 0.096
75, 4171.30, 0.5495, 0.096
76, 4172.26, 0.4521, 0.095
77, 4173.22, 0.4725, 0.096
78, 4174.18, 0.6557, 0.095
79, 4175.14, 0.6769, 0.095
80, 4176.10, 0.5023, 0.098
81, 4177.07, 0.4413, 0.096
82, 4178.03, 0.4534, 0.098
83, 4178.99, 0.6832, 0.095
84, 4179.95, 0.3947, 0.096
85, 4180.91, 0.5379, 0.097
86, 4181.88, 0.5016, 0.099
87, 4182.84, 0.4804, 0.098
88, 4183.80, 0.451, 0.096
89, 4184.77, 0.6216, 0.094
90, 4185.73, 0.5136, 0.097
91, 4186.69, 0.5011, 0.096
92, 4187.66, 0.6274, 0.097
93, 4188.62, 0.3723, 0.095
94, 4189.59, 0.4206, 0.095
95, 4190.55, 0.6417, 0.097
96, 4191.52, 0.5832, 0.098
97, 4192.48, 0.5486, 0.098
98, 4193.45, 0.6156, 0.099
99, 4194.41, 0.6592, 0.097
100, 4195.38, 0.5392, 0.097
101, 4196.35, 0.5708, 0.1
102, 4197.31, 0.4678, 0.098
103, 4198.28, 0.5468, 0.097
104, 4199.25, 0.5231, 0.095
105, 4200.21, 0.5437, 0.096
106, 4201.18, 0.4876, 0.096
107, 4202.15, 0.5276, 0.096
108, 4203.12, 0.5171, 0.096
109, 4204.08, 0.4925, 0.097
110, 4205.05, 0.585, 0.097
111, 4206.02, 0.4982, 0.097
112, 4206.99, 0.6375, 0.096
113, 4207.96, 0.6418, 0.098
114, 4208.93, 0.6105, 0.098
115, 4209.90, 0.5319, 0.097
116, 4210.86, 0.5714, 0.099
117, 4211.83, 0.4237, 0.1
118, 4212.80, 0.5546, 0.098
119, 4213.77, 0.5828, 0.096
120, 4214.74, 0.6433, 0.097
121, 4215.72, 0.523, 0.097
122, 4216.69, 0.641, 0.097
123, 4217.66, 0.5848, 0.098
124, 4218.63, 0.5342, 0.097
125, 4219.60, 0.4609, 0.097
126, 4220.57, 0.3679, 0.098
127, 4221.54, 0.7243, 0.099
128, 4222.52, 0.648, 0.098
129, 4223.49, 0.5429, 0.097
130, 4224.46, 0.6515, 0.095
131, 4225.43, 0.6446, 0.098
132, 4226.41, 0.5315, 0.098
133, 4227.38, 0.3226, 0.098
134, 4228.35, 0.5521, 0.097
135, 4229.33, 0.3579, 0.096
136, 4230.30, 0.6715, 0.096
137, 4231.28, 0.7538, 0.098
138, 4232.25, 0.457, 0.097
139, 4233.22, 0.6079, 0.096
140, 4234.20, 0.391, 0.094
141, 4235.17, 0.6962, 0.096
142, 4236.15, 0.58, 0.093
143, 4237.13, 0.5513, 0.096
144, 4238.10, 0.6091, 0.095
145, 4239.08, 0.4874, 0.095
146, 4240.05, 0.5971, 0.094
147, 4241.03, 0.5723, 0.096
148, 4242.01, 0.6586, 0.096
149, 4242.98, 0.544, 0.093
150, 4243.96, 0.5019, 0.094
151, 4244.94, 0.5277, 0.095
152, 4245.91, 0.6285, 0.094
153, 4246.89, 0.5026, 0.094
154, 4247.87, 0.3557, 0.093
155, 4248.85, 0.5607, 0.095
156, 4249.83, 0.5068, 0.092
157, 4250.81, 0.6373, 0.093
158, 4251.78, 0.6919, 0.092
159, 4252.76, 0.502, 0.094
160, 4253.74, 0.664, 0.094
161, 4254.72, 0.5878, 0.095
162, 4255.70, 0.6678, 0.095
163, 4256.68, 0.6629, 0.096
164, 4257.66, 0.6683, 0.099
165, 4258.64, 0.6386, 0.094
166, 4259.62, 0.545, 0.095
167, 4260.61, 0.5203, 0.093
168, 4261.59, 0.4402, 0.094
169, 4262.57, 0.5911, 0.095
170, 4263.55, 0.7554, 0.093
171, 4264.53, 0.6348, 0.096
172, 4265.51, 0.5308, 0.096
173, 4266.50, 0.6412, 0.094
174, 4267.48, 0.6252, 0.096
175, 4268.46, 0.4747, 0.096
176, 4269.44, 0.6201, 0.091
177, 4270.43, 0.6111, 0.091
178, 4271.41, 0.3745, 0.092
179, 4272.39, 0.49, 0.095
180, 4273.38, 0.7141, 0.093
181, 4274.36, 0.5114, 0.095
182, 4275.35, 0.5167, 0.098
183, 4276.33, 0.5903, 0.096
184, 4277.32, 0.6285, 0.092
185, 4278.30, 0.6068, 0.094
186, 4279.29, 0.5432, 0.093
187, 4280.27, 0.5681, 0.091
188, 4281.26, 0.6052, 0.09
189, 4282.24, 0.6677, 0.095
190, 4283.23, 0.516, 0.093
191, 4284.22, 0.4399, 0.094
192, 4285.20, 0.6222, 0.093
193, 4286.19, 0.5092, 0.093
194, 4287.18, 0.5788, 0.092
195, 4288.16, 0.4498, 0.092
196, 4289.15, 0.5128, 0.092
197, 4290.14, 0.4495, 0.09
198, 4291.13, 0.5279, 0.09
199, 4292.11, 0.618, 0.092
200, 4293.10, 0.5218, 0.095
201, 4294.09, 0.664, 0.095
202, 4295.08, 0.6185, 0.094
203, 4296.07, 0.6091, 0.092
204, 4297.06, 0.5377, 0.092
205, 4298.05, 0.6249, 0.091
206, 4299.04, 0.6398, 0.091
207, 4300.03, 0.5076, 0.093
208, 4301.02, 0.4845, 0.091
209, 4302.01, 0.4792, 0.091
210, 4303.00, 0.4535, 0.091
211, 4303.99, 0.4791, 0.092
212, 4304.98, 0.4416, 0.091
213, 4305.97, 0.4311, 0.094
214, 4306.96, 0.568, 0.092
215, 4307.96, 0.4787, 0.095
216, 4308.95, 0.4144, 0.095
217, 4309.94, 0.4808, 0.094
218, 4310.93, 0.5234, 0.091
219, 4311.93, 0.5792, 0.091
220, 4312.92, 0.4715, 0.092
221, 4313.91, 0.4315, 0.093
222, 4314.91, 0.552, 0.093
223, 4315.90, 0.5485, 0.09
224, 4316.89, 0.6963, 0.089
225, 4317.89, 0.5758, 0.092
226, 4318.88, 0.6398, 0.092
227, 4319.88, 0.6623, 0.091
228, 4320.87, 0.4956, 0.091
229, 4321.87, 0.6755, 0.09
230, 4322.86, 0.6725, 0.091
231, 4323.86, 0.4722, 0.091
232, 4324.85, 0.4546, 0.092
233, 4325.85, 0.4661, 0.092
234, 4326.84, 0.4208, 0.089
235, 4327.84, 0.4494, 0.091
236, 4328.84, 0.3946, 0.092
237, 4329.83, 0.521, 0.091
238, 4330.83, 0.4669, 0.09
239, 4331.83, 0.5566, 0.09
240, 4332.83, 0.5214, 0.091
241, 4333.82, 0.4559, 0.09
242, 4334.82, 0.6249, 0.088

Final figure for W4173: 1.1 angstrom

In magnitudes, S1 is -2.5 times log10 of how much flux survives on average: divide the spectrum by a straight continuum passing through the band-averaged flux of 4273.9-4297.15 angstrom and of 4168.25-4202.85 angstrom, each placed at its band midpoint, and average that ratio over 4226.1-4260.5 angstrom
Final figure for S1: -0.03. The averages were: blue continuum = 0.534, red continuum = 0.559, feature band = 0.565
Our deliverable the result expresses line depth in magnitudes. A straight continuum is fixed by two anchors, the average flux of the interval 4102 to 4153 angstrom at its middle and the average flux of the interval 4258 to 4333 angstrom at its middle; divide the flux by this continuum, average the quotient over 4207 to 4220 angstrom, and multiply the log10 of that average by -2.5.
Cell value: -0.08 mag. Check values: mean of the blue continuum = 0.509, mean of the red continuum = 0.544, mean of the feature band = 0.565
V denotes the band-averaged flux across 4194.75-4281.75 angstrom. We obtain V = 0.564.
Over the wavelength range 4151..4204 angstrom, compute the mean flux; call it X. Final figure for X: 0.539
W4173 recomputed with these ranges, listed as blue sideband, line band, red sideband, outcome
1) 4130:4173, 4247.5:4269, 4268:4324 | -1.64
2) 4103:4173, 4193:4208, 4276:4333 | -0.68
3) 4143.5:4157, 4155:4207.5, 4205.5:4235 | 1.33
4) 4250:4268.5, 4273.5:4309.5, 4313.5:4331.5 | 1.80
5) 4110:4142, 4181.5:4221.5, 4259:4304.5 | -0.15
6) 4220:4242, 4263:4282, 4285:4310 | -1.50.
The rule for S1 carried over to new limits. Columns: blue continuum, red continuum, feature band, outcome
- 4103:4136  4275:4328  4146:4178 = -0.08 mag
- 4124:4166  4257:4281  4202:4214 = 0.02 mag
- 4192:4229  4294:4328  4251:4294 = -0.06 mag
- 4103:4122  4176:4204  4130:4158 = -0.10 mag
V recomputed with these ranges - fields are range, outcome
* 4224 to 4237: 0.555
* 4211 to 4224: 0.557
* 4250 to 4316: 0.556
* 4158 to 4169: 0.536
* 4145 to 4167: 0.557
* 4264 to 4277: 0.565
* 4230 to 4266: 0.581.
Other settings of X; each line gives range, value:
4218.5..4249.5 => 0.55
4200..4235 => 0.552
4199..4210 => 0.551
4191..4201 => 0.558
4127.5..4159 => 0.547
